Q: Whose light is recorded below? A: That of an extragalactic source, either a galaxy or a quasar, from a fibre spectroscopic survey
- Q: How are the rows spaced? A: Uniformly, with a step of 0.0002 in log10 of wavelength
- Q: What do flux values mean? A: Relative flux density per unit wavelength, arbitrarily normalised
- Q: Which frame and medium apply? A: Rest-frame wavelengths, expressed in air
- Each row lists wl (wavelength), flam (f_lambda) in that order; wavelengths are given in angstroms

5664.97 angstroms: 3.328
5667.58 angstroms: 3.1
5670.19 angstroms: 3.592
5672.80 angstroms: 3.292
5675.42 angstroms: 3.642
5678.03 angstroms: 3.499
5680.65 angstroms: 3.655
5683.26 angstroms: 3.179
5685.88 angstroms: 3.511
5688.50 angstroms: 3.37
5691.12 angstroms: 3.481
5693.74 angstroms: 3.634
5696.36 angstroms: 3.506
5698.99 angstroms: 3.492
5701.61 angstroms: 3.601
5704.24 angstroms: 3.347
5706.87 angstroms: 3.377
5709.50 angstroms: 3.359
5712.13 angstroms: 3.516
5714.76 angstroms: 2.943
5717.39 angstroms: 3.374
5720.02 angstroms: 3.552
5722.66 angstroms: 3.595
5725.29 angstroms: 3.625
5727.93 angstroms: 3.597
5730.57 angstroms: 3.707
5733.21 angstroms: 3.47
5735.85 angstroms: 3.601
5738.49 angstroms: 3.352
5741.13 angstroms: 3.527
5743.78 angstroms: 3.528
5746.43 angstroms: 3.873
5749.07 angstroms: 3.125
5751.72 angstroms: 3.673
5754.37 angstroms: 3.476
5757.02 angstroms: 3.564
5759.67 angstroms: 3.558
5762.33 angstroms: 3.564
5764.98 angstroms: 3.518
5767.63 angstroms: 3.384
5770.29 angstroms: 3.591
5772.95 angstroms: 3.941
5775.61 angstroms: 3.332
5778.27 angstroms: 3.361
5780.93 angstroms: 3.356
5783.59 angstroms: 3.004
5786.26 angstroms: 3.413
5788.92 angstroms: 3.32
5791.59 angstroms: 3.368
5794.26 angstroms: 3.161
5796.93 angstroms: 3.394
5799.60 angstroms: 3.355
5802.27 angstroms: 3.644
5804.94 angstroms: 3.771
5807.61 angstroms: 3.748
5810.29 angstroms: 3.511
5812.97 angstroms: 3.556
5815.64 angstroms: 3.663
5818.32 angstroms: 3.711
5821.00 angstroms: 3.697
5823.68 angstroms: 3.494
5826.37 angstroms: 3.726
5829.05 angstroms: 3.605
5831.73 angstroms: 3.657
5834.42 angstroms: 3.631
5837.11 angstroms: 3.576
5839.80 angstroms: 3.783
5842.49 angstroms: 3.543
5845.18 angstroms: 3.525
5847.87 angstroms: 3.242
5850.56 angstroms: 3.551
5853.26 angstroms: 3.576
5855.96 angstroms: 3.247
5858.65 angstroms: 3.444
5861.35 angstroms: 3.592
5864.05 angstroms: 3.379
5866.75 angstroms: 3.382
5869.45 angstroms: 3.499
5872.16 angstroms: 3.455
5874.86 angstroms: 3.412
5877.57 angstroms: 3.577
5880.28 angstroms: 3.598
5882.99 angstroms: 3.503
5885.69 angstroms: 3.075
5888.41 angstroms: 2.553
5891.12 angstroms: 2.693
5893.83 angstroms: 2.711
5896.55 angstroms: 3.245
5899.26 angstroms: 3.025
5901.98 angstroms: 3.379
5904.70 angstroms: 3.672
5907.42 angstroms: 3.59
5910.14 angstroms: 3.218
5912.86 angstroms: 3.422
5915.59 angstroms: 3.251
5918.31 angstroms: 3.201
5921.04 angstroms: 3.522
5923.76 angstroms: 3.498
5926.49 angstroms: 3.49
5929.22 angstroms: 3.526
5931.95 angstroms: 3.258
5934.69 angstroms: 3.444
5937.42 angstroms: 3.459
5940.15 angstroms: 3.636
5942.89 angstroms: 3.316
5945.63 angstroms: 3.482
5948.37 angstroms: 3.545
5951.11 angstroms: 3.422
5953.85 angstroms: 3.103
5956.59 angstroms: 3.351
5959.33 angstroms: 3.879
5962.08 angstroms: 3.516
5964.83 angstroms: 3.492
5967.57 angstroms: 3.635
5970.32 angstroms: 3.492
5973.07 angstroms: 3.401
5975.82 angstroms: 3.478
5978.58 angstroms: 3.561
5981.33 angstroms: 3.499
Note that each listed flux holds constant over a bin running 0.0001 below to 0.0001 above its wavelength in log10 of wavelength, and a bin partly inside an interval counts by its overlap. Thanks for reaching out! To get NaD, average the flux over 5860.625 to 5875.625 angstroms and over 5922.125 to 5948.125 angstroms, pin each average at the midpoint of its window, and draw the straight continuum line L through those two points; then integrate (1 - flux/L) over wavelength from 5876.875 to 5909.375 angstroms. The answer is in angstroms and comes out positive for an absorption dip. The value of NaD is 2.3 angstroms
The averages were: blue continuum 3.45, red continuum 3.46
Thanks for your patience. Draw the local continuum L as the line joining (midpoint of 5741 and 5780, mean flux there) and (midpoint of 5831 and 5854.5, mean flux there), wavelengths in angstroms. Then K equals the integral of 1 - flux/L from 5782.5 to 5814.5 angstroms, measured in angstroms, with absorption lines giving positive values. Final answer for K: 0.9 angstroms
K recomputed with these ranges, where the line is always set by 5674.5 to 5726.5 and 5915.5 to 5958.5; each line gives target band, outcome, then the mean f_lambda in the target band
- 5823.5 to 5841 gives -1.07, 3.65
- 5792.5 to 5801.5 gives 0.30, 3.33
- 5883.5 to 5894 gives 1.85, 2.82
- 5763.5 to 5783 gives -0.18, 3.48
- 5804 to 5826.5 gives -1.35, 3.65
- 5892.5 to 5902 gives 1.04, 3.05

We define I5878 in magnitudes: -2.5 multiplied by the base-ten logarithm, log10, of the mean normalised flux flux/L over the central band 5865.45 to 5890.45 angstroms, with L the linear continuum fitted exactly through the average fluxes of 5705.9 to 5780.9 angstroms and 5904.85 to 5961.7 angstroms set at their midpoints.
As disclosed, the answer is 0.04 mag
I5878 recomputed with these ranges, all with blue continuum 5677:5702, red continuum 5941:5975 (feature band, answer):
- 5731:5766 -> -0.014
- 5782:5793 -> 0.066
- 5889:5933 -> 0.062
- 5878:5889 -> 0.071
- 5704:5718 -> 0.055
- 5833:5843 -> -0.048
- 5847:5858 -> 0.020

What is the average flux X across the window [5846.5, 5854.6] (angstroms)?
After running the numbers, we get 3.46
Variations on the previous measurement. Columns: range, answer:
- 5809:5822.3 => 3.63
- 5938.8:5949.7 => 3.49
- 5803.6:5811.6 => 3.68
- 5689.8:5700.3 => 3.53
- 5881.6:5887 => 3.3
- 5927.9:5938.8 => 3.42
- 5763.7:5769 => 3.45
